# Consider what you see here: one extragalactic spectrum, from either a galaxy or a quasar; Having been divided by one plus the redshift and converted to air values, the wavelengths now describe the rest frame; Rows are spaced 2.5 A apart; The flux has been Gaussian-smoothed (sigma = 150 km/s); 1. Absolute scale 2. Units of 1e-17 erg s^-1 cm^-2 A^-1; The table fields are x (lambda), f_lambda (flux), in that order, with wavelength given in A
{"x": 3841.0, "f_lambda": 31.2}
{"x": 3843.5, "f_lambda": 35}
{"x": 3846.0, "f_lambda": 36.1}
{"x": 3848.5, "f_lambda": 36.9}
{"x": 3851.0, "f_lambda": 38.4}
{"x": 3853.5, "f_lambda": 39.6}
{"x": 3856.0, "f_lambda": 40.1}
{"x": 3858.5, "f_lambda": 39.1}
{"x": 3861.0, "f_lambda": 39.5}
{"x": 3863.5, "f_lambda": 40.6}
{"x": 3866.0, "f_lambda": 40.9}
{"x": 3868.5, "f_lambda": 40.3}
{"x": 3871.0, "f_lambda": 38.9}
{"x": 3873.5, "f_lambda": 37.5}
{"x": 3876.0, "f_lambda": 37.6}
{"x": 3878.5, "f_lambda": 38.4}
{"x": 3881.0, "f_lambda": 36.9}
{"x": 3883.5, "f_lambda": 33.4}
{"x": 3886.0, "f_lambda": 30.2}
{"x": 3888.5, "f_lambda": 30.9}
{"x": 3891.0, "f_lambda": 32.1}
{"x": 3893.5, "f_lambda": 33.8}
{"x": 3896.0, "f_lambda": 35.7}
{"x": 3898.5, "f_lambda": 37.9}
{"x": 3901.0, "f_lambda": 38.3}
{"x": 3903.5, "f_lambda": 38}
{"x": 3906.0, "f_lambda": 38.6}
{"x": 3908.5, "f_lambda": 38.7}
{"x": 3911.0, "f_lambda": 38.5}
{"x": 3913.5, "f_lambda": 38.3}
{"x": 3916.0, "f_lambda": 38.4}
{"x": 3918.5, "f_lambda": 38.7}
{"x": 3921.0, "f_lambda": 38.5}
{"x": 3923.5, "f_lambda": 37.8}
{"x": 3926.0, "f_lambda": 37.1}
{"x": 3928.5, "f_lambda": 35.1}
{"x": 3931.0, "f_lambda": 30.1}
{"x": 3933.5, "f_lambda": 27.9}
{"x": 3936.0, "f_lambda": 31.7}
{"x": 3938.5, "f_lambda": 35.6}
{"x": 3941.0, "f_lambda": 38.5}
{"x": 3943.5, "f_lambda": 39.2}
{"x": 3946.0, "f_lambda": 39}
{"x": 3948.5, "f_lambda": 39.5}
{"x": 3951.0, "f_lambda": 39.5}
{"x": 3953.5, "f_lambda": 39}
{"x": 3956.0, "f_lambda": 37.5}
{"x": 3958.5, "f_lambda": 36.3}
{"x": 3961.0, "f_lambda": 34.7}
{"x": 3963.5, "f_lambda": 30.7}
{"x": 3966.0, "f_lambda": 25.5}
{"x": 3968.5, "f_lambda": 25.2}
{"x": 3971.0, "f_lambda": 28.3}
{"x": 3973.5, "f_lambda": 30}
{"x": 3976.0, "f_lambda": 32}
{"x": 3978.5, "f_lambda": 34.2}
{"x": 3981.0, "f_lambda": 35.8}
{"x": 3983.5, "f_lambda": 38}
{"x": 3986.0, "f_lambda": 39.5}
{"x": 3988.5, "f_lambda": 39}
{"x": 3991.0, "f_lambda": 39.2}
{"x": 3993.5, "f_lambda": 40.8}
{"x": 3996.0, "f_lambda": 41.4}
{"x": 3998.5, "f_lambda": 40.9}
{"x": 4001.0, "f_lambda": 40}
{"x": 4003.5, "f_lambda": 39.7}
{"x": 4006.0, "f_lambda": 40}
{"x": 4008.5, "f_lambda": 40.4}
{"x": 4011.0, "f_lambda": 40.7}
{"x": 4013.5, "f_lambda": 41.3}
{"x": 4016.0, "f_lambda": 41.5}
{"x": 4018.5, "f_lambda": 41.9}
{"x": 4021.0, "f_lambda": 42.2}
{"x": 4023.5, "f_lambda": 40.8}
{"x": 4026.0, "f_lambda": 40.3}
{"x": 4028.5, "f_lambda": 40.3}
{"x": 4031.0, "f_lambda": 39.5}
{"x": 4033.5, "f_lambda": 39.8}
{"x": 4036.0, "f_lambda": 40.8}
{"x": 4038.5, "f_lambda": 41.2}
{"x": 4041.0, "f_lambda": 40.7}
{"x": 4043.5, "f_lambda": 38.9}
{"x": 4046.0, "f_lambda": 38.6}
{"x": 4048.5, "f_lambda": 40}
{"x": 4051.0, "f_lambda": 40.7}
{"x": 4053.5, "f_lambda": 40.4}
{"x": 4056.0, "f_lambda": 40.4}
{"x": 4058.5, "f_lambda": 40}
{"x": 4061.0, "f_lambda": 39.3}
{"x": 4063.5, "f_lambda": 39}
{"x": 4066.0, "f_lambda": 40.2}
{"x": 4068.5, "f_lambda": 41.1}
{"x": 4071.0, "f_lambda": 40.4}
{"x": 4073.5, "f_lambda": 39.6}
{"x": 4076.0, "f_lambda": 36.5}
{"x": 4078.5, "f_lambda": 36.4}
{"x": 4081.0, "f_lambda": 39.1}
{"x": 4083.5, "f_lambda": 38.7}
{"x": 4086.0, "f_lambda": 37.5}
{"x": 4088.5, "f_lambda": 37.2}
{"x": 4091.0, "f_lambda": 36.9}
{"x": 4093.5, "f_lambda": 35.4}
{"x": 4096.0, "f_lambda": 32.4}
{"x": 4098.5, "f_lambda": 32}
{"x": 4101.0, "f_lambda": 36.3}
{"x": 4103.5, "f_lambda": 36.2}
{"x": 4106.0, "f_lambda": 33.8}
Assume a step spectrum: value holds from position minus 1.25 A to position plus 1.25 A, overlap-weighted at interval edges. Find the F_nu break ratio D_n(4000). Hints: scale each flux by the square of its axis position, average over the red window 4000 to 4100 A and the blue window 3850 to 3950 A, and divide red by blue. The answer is 1.1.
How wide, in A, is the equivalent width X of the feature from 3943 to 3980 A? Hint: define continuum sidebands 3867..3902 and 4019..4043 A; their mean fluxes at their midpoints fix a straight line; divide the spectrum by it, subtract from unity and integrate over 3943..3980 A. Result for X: 4.2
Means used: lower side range 35.9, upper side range 40.6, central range 33.9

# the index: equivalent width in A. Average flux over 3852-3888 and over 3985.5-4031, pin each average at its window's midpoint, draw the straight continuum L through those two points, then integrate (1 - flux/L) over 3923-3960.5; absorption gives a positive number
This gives 3.0 A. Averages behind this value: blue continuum 37.9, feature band 36.2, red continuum 40.5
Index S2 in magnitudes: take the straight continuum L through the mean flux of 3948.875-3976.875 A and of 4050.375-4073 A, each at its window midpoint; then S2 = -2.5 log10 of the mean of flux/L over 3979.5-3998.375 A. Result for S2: -0.129 mag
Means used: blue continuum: 32.8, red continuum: 40.1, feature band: 39.1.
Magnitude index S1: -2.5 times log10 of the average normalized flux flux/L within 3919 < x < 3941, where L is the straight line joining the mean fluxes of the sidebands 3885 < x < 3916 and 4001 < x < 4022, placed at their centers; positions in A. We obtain 0.08 mag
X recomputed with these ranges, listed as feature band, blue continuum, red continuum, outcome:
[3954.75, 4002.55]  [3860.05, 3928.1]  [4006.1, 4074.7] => 4.7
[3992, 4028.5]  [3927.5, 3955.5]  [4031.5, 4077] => -2.3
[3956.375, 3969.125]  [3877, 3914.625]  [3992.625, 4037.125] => 2.4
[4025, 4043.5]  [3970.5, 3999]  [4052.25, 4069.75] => -0.7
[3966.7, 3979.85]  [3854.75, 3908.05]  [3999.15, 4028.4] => 3.3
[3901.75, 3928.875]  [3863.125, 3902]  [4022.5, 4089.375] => -0.8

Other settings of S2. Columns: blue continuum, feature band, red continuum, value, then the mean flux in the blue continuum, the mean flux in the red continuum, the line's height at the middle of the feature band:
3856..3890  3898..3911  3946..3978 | -0.07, 37.3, 33.4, 35.9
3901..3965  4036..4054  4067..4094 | -0.06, 36.7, 38.2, 37.8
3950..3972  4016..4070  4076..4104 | -0.15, 32.9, 36.2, 35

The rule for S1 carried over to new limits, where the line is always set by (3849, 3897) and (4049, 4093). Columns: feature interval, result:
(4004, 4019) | -0.07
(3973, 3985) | 0.11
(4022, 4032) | -0.05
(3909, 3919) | -0.03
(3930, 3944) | 0.12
